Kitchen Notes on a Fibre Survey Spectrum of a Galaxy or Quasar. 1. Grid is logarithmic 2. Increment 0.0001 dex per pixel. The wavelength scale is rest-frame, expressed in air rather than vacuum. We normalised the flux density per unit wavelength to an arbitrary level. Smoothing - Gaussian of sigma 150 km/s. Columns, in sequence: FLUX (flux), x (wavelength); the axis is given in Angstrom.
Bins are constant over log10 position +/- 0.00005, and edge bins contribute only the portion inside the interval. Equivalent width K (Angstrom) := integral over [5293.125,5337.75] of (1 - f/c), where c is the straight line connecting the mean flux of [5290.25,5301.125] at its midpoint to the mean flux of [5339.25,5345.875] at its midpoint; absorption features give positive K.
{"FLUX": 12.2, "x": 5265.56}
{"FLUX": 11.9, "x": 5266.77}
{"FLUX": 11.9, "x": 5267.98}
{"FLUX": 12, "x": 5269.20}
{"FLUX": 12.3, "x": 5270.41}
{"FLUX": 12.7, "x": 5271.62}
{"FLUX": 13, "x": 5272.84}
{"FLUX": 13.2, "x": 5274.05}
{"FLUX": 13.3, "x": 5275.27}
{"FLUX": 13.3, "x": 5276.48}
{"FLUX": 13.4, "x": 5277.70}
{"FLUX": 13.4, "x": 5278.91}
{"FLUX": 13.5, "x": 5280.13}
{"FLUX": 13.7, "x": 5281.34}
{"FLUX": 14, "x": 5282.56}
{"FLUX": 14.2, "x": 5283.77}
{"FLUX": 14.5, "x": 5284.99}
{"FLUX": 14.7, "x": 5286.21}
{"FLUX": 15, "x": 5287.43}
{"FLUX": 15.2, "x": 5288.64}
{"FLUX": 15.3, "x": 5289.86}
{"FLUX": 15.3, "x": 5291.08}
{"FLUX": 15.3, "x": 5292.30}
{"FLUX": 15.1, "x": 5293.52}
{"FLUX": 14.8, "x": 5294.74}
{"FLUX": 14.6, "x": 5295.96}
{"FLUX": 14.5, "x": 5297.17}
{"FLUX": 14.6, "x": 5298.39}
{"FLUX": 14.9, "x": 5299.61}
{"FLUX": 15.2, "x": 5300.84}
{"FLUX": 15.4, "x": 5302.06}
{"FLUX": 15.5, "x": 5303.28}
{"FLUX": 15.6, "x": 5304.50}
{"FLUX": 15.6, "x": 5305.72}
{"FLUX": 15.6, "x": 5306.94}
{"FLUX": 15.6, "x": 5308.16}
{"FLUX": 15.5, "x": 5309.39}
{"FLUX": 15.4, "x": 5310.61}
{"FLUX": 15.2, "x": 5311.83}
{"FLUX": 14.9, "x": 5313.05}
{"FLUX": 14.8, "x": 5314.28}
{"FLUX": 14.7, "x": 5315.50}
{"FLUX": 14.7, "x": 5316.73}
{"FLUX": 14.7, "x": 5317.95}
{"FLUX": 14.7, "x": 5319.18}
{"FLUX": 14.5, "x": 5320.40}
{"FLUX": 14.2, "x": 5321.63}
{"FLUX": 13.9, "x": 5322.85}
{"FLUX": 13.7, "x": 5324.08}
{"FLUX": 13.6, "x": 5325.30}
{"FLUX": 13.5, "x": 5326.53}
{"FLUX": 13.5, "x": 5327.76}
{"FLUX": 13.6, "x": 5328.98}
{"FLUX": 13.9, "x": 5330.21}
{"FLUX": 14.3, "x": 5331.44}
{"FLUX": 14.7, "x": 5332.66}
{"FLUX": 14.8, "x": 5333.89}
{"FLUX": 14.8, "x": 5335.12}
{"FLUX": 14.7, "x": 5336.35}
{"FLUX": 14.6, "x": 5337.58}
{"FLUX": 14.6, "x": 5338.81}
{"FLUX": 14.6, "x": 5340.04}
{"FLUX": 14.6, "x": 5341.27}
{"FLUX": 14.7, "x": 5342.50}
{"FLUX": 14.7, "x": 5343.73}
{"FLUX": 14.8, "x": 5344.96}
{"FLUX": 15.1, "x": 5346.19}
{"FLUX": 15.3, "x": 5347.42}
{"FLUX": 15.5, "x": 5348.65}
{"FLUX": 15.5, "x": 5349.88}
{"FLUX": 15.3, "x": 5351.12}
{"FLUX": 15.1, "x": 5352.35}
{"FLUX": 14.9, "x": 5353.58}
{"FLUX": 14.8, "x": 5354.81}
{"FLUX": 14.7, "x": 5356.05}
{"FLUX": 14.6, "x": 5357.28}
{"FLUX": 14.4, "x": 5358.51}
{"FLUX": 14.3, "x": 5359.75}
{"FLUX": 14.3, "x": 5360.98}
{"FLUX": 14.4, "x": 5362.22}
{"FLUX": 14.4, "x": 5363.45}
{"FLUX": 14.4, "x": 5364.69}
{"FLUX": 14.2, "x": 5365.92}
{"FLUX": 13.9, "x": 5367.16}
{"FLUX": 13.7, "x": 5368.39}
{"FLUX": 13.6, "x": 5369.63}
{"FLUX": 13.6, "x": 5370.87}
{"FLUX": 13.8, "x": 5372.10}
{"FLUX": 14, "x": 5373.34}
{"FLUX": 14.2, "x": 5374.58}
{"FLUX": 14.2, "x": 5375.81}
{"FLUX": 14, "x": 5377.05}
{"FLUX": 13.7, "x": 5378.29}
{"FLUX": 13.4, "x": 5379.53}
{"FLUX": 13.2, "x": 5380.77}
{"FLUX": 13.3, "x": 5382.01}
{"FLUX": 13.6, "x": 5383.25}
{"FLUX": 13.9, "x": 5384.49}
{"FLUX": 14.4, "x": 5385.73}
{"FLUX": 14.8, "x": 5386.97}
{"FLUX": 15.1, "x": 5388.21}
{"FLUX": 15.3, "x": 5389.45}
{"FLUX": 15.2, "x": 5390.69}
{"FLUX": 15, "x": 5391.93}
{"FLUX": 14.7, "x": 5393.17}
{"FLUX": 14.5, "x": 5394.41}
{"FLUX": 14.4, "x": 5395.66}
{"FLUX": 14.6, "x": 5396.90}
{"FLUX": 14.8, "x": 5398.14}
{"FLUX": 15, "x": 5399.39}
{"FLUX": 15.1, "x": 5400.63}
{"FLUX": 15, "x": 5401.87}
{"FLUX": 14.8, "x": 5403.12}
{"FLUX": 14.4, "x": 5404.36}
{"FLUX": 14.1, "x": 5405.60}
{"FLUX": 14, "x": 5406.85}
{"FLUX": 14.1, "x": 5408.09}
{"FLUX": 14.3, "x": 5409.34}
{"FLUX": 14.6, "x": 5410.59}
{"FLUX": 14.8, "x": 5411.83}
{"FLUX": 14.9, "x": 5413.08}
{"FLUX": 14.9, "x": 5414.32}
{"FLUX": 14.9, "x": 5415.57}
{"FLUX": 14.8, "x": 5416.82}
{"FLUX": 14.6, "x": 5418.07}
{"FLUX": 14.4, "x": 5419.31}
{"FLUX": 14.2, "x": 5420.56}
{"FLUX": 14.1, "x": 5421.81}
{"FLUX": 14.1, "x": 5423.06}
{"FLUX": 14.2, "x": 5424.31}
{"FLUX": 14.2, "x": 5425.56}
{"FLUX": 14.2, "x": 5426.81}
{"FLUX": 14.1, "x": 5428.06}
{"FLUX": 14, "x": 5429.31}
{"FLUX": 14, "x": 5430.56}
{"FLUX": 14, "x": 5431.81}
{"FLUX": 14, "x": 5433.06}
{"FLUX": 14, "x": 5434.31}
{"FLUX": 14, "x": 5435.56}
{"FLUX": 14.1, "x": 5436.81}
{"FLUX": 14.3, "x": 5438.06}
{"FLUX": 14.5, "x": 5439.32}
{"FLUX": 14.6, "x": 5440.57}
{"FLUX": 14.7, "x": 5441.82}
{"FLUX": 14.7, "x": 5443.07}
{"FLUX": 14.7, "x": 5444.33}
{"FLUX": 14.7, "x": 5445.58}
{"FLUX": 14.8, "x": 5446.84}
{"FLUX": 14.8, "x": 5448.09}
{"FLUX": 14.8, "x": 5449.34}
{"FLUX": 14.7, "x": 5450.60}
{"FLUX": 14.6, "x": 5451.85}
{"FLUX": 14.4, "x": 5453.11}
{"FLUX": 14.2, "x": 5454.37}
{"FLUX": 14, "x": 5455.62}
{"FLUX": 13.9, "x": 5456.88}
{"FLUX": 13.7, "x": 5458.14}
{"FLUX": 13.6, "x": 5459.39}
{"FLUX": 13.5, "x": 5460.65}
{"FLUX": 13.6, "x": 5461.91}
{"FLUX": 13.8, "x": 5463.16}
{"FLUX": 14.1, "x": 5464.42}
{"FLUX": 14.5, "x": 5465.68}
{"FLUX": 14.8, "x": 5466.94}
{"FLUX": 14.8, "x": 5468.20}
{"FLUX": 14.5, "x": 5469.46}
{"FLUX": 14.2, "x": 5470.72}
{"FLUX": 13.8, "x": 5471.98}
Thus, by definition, 0.38 Angstrom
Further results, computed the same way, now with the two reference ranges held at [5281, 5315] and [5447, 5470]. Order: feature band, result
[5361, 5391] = 1.1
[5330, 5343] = 0.2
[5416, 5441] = 0.3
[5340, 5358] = -0.2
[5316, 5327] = 0.5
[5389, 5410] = -0.2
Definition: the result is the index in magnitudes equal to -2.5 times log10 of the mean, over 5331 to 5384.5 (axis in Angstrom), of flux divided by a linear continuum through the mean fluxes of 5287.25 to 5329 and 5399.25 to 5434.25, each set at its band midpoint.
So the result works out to 0.018 mag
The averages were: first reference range 14.8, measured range 14.4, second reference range 14.4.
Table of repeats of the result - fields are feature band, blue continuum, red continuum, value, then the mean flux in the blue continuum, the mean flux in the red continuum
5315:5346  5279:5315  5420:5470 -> 0.03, 14.9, 14.3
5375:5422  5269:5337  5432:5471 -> -0.01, 14.4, 14.3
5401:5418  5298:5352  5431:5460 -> -0.01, 14.8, 14.3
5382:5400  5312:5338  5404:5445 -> -0.02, 14.3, 14.3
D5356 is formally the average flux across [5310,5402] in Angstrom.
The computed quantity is 14.5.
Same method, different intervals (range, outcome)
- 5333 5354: 14.9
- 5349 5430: 14.4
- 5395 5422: 14.6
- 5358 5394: 14.2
